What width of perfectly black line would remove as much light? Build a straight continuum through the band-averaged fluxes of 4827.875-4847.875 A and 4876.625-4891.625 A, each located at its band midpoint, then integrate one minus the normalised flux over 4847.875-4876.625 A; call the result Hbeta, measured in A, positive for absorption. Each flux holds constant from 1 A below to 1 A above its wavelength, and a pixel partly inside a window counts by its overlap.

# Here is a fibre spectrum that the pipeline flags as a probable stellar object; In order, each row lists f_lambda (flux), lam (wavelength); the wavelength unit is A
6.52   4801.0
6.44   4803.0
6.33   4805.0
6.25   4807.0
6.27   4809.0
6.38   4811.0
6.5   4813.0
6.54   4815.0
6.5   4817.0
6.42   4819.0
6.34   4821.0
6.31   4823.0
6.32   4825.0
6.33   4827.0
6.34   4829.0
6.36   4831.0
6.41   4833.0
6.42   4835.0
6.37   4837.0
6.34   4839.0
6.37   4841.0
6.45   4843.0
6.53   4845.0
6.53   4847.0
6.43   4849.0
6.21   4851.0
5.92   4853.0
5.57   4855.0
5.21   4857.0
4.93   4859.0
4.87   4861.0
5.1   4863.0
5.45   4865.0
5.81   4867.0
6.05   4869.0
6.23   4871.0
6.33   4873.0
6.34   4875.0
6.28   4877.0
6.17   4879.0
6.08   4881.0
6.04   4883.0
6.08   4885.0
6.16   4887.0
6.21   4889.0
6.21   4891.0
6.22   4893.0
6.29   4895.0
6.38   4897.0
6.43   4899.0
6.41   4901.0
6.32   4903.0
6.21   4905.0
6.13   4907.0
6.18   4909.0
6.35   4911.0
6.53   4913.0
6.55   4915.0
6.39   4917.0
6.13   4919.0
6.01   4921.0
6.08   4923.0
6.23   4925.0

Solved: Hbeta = 2.3 A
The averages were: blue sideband 6.41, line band 5.76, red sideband 6.15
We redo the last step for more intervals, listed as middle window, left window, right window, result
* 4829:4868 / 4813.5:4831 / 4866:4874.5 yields 1.7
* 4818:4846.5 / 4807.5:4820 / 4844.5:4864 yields -1.3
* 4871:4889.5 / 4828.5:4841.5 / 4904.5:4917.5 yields 0.5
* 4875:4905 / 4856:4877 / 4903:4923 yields -1.4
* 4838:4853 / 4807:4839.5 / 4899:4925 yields 0.0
